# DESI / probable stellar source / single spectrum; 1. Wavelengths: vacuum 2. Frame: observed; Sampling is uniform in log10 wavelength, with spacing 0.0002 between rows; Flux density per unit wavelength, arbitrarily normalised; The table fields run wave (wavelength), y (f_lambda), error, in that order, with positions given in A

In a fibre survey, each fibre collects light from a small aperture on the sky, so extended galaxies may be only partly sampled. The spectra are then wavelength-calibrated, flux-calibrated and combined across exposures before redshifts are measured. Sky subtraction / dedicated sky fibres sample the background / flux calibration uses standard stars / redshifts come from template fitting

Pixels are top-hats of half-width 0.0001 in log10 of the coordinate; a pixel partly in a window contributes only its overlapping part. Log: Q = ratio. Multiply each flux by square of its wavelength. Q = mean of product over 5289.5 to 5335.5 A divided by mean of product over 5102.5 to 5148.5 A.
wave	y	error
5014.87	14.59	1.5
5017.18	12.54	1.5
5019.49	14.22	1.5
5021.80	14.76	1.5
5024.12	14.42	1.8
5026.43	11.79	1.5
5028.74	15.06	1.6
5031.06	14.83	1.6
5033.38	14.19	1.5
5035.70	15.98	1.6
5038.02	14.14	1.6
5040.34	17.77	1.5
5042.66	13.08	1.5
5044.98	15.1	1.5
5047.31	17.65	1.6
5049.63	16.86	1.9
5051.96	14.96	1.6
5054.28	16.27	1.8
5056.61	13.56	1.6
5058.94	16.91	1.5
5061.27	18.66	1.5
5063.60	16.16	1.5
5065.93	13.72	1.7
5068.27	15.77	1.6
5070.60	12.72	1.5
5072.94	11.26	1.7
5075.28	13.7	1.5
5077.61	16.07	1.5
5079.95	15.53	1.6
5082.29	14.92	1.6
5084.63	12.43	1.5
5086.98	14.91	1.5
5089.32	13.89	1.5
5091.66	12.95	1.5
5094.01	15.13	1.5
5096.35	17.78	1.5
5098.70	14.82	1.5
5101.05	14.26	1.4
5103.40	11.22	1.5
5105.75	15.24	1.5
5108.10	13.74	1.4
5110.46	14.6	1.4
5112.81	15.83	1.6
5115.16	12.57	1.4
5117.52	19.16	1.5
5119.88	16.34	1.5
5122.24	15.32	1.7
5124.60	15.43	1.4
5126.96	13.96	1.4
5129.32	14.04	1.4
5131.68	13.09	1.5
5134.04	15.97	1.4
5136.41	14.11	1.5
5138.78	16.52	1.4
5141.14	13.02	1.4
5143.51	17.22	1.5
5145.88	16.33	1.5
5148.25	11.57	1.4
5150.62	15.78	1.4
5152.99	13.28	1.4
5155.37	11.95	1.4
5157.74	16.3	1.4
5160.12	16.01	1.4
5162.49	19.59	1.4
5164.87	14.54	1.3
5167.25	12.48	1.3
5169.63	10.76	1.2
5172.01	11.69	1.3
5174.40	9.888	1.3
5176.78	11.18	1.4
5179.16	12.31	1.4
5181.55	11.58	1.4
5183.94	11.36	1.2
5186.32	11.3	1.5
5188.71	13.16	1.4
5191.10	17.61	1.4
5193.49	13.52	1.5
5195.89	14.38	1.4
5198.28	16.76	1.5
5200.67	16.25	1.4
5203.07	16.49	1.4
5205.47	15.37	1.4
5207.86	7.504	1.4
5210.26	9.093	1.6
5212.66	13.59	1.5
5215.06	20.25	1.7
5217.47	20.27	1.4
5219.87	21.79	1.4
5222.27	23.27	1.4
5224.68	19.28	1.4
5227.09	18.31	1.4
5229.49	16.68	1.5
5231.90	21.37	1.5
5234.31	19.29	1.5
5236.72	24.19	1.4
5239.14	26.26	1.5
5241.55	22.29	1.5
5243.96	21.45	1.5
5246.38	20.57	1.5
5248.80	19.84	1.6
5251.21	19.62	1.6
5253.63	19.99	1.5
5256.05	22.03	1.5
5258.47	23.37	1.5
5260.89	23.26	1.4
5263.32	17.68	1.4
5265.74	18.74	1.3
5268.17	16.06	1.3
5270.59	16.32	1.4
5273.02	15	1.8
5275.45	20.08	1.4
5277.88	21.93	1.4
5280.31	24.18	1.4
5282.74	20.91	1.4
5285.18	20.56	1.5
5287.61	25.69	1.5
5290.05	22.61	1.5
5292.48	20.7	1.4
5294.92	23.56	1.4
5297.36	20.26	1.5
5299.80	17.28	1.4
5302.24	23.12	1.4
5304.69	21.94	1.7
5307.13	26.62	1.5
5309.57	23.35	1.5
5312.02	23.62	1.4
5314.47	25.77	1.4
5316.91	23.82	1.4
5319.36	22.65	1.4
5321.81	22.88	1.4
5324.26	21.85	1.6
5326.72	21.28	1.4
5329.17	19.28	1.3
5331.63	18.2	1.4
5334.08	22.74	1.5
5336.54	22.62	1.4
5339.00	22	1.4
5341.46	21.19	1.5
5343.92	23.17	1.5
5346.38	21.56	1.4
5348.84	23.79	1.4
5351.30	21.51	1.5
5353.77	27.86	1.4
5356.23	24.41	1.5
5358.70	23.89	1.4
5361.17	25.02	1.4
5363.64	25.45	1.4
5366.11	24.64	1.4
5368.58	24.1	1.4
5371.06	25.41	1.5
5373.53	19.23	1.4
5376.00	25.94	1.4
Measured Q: 1.60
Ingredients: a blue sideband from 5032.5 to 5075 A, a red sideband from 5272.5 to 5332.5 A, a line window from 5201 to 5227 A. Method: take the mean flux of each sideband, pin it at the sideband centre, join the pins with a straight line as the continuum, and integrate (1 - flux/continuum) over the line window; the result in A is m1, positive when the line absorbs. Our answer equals 3.8 A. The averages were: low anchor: 15.2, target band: 16.7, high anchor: 22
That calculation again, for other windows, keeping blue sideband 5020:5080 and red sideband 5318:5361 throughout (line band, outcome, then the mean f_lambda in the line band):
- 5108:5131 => 2.3 A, 15.1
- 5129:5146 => 2.2 A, 15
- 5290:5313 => -0.8 A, 22.3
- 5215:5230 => -0.5 A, 20.1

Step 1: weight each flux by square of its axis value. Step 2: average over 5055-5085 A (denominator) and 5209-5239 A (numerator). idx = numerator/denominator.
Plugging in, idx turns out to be 1.38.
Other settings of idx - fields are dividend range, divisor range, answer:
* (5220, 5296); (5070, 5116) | 1.56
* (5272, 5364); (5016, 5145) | 1.66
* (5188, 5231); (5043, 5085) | 1.15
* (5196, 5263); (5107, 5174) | 1.35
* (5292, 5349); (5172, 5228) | 1.56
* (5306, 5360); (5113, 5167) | 1.64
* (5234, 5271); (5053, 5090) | 1.51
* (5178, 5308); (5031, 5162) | 1.34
